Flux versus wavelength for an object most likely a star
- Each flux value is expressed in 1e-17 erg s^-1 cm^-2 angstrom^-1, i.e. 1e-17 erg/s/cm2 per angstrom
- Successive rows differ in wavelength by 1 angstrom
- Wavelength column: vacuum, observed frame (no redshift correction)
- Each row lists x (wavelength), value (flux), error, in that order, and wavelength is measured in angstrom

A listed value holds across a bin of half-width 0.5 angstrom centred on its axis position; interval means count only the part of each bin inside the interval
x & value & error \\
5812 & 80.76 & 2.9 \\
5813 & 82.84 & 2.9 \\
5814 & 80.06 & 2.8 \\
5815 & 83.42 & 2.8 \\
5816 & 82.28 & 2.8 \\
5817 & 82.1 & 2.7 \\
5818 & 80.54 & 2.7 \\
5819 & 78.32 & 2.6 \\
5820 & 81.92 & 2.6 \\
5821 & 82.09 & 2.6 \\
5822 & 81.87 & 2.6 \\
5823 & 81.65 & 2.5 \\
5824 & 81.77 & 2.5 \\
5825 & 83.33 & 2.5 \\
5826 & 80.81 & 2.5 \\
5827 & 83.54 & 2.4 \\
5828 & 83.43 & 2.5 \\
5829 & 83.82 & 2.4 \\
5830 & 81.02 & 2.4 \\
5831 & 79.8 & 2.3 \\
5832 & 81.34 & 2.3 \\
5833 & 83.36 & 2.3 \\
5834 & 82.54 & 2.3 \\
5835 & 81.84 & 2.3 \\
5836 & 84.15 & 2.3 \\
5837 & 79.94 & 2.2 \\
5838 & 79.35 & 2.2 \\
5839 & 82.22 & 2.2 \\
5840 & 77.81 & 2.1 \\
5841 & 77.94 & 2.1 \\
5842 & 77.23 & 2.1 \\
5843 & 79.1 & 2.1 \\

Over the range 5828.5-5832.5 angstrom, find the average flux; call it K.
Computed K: 81.5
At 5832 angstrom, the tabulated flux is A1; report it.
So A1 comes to 81.34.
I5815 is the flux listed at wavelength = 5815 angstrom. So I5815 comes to 83.42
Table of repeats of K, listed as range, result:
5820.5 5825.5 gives 82.1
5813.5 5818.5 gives 81.7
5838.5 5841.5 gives 79.3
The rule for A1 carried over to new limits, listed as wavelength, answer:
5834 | 82.54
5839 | 82.22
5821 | 82.09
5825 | 83.33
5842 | 77.23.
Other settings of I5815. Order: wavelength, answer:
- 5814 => 80.06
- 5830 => 81.02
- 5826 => 80.81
